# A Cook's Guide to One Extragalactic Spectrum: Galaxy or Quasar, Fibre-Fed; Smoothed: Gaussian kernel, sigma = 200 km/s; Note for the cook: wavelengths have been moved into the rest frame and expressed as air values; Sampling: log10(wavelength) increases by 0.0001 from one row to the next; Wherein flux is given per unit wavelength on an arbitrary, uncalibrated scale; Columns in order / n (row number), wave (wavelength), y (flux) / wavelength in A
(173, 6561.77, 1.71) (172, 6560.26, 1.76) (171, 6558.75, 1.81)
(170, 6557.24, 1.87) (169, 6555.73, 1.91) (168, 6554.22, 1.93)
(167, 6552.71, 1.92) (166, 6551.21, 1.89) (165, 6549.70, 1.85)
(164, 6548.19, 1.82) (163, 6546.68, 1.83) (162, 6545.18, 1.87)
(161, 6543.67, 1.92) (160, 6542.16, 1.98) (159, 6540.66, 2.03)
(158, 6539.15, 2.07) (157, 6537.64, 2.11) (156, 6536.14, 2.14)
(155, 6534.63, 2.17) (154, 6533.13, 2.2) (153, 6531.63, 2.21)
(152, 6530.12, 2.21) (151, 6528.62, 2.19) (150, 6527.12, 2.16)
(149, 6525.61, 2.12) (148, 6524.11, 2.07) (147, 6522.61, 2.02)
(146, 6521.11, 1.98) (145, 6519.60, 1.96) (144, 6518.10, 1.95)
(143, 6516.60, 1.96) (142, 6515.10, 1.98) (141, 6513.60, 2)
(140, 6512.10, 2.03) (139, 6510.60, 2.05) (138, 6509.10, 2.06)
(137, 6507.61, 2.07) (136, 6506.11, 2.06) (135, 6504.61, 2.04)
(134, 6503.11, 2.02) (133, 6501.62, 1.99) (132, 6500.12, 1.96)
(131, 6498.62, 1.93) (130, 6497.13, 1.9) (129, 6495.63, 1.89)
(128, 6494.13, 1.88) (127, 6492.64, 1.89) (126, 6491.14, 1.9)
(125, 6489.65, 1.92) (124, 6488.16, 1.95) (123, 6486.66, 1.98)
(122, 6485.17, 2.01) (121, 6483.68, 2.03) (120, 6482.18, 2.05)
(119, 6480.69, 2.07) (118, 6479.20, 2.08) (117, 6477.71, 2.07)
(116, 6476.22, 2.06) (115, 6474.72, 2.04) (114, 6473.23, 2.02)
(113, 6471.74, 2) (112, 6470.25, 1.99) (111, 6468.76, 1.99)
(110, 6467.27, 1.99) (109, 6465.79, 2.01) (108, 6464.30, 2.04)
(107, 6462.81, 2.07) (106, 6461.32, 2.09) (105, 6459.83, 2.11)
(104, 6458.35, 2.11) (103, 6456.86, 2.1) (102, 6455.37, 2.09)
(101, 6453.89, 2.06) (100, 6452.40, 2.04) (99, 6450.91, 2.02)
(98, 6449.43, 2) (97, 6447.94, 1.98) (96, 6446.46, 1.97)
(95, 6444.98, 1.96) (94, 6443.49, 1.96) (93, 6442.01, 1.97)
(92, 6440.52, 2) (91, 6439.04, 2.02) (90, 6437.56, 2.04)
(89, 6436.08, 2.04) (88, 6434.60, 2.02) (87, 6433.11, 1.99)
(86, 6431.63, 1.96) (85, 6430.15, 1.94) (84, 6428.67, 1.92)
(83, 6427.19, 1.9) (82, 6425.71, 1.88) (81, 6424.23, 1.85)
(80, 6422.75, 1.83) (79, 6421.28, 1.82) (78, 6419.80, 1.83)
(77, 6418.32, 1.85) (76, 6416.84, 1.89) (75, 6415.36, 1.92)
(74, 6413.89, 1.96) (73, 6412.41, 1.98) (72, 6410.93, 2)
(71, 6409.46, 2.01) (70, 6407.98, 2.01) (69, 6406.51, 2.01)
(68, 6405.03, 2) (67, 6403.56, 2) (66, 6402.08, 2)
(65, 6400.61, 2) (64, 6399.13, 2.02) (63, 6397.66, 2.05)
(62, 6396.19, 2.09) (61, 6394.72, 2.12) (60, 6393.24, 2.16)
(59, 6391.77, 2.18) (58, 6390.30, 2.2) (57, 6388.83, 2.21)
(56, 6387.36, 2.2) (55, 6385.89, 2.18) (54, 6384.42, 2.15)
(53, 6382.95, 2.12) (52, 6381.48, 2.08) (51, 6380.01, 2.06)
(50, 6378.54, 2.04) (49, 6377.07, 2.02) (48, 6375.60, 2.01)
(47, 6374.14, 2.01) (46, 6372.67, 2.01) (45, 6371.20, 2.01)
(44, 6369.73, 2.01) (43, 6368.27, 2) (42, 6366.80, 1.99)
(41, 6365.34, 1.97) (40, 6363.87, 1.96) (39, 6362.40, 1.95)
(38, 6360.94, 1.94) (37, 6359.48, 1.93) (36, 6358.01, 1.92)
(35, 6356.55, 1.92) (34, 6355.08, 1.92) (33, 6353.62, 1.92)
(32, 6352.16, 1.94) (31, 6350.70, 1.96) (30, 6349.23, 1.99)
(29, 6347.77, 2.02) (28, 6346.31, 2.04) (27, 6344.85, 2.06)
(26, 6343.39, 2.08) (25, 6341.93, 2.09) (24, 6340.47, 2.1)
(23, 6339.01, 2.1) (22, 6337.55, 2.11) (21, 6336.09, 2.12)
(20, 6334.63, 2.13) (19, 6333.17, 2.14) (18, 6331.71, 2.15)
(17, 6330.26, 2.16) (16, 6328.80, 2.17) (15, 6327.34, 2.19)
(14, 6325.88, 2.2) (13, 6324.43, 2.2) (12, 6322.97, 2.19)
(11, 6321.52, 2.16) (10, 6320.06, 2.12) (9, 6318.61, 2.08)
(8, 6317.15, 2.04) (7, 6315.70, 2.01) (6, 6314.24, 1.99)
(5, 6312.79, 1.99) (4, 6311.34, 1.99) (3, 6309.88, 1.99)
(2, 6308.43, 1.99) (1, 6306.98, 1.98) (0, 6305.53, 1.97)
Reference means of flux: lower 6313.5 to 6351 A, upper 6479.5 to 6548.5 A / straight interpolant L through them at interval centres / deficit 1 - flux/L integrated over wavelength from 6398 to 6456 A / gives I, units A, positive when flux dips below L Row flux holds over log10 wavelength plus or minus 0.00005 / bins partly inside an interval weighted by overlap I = 2.5 A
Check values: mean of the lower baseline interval 2.1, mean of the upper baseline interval 2.02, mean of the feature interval 1.97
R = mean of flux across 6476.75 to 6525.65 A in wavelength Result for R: 1.99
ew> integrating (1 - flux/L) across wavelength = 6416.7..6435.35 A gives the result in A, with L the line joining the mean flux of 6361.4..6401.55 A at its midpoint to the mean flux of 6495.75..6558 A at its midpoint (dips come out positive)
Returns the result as 1.36 A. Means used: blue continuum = 2.07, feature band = 1.9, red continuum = 2.01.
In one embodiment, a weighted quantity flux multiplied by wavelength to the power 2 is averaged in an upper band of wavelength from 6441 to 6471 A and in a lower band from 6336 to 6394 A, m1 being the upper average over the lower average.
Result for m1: 1.02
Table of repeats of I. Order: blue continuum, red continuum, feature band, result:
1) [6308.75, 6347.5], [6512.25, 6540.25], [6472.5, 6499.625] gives 1.3 A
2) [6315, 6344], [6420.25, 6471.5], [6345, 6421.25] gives 1.9 A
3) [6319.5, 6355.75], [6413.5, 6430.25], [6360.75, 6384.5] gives -0.2 A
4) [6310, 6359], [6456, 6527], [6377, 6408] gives -0.7 A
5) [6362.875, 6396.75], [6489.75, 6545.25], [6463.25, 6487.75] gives 0.2 A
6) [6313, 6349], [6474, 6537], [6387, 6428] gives 1.5 A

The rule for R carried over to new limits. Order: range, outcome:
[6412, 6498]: 1.98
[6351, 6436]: 2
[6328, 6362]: 2.04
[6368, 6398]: 2.09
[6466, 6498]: 1.99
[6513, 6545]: 2.06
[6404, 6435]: 1.93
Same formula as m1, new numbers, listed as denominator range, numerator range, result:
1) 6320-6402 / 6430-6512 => 1.01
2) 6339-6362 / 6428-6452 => 1.03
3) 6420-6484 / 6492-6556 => 1.02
